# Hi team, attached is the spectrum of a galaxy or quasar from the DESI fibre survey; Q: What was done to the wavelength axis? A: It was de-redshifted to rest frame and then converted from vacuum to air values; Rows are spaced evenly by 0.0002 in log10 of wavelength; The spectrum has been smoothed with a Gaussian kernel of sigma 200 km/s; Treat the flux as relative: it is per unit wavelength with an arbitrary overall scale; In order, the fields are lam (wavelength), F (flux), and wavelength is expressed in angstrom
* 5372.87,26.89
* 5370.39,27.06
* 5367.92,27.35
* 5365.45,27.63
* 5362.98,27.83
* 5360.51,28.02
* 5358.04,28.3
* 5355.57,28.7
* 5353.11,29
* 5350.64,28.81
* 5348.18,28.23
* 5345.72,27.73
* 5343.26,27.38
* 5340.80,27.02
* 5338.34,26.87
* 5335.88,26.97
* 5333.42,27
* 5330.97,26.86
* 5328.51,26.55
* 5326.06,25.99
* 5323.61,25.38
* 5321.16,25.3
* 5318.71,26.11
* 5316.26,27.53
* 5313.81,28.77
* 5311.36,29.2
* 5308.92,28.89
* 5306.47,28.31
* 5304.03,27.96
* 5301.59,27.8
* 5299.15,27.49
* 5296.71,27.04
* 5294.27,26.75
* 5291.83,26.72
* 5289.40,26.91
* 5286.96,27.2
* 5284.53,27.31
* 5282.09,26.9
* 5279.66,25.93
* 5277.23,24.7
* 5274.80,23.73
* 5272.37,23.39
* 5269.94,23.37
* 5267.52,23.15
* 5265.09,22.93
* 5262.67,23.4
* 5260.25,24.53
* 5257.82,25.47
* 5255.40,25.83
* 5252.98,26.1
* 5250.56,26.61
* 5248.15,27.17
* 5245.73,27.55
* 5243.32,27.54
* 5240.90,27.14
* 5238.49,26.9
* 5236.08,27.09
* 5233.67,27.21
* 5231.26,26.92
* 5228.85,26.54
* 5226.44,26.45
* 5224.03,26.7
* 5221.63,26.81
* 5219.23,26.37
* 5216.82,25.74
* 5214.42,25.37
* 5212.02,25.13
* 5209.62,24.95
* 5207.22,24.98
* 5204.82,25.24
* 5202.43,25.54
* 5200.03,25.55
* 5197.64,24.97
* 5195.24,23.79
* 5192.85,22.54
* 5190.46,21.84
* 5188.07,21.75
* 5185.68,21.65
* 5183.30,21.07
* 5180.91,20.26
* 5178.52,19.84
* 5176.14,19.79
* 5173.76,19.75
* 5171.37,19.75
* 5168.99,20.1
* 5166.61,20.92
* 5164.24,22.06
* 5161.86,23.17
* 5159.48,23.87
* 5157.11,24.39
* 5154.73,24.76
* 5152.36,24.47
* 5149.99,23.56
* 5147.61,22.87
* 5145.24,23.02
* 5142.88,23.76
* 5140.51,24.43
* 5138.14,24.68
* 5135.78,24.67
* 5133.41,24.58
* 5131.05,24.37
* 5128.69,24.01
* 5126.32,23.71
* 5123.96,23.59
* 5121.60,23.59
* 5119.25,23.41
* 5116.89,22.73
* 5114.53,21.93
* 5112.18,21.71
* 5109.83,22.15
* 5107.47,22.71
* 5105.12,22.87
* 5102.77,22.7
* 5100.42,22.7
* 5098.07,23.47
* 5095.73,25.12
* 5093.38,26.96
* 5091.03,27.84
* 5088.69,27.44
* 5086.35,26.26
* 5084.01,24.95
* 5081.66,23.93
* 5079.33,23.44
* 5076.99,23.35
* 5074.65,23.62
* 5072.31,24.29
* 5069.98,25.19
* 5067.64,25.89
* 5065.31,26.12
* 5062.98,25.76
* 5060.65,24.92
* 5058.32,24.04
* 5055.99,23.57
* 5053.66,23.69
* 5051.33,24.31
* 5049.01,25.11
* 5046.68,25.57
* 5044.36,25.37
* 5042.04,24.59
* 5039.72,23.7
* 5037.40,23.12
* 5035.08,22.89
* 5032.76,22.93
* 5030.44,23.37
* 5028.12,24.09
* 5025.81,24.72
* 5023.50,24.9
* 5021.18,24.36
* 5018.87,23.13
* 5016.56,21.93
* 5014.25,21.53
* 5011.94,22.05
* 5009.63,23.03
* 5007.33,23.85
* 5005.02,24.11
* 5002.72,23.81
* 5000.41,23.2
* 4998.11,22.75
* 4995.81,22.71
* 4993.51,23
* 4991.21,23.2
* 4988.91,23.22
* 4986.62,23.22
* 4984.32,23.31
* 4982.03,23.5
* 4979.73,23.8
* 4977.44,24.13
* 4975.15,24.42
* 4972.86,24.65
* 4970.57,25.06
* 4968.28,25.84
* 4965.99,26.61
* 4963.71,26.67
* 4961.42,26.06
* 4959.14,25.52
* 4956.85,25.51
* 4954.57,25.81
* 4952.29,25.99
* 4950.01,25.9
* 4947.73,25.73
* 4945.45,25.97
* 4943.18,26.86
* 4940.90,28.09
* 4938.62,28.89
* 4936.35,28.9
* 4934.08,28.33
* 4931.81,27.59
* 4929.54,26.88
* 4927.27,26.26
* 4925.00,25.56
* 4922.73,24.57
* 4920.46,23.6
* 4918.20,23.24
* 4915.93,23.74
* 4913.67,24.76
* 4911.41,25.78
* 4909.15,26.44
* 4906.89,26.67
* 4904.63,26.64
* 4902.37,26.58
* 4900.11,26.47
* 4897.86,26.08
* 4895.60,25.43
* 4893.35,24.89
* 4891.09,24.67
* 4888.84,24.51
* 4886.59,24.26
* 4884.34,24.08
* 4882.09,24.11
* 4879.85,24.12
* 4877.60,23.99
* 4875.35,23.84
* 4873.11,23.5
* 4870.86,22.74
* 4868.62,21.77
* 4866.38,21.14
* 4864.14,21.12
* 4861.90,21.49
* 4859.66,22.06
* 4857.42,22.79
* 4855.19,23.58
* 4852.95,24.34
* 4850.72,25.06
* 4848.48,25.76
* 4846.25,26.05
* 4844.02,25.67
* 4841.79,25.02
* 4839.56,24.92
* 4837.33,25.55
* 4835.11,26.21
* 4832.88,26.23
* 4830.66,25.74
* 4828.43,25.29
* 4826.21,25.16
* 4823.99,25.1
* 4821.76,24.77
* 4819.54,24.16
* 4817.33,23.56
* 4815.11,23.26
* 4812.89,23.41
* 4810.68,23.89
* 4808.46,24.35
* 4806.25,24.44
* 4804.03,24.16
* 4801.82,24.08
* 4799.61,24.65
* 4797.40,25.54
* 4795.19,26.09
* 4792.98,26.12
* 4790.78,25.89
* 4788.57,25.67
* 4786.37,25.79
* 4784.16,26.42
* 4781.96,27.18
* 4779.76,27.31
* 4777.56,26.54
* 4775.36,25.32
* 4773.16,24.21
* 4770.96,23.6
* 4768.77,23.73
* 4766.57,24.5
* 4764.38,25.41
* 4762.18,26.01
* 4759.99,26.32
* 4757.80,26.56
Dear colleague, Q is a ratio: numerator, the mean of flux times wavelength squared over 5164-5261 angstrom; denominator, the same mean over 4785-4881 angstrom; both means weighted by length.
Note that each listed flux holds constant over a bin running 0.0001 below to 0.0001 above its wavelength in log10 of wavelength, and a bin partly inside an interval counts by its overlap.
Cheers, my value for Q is 1.2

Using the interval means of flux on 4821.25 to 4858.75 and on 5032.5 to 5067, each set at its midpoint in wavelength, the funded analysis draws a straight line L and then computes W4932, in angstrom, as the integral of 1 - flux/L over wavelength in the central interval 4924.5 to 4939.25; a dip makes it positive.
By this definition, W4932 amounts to -1.6 angstrom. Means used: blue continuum 25.1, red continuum 24.4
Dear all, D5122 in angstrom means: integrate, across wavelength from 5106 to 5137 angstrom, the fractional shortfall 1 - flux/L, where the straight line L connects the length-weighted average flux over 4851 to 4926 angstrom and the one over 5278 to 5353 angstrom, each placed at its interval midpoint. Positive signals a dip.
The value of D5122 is 3.1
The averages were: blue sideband 24.2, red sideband 27.2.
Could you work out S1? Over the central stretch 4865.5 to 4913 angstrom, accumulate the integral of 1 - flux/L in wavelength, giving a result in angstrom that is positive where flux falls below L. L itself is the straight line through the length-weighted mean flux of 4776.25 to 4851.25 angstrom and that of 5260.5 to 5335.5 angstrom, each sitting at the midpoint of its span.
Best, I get 1.4 angstrom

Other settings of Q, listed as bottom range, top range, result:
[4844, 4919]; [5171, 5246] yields 1.15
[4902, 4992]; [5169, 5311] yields 1.10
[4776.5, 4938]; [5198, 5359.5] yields 1.25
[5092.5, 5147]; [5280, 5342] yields 1.24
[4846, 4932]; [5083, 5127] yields 1.07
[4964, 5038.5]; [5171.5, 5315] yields 1.18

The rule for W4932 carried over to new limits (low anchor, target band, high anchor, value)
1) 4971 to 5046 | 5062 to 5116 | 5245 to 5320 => 0.0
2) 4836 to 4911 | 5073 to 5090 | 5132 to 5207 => -1.0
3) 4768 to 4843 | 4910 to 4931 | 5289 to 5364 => 0.5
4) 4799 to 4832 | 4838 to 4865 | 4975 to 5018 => 0.1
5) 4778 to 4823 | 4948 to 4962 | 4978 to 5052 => -1.0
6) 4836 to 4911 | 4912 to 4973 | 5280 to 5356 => -2.9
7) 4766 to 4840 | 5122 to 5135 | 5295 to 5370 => 1.2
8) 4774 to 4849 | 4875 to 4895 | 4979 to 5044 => 0.2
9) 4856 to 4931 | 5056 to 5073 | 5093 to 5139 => -1.0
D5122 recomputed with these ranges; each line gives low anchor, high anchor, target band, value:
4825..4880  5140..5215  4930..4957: -3.7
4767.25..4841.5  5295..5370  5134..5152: 1.9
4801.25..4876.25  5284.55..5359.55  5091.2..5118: 2.7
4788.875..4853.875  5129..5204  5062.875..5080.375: -0.9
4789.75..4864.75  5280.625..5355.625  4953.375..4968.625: -0.4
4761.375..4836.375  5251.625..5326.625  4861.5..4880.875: 2.0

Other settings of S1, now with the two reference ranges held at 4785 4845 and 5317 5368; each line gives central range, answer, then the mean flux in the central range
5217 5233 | 0.1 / 26.6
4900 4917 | -0.3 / 25.9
